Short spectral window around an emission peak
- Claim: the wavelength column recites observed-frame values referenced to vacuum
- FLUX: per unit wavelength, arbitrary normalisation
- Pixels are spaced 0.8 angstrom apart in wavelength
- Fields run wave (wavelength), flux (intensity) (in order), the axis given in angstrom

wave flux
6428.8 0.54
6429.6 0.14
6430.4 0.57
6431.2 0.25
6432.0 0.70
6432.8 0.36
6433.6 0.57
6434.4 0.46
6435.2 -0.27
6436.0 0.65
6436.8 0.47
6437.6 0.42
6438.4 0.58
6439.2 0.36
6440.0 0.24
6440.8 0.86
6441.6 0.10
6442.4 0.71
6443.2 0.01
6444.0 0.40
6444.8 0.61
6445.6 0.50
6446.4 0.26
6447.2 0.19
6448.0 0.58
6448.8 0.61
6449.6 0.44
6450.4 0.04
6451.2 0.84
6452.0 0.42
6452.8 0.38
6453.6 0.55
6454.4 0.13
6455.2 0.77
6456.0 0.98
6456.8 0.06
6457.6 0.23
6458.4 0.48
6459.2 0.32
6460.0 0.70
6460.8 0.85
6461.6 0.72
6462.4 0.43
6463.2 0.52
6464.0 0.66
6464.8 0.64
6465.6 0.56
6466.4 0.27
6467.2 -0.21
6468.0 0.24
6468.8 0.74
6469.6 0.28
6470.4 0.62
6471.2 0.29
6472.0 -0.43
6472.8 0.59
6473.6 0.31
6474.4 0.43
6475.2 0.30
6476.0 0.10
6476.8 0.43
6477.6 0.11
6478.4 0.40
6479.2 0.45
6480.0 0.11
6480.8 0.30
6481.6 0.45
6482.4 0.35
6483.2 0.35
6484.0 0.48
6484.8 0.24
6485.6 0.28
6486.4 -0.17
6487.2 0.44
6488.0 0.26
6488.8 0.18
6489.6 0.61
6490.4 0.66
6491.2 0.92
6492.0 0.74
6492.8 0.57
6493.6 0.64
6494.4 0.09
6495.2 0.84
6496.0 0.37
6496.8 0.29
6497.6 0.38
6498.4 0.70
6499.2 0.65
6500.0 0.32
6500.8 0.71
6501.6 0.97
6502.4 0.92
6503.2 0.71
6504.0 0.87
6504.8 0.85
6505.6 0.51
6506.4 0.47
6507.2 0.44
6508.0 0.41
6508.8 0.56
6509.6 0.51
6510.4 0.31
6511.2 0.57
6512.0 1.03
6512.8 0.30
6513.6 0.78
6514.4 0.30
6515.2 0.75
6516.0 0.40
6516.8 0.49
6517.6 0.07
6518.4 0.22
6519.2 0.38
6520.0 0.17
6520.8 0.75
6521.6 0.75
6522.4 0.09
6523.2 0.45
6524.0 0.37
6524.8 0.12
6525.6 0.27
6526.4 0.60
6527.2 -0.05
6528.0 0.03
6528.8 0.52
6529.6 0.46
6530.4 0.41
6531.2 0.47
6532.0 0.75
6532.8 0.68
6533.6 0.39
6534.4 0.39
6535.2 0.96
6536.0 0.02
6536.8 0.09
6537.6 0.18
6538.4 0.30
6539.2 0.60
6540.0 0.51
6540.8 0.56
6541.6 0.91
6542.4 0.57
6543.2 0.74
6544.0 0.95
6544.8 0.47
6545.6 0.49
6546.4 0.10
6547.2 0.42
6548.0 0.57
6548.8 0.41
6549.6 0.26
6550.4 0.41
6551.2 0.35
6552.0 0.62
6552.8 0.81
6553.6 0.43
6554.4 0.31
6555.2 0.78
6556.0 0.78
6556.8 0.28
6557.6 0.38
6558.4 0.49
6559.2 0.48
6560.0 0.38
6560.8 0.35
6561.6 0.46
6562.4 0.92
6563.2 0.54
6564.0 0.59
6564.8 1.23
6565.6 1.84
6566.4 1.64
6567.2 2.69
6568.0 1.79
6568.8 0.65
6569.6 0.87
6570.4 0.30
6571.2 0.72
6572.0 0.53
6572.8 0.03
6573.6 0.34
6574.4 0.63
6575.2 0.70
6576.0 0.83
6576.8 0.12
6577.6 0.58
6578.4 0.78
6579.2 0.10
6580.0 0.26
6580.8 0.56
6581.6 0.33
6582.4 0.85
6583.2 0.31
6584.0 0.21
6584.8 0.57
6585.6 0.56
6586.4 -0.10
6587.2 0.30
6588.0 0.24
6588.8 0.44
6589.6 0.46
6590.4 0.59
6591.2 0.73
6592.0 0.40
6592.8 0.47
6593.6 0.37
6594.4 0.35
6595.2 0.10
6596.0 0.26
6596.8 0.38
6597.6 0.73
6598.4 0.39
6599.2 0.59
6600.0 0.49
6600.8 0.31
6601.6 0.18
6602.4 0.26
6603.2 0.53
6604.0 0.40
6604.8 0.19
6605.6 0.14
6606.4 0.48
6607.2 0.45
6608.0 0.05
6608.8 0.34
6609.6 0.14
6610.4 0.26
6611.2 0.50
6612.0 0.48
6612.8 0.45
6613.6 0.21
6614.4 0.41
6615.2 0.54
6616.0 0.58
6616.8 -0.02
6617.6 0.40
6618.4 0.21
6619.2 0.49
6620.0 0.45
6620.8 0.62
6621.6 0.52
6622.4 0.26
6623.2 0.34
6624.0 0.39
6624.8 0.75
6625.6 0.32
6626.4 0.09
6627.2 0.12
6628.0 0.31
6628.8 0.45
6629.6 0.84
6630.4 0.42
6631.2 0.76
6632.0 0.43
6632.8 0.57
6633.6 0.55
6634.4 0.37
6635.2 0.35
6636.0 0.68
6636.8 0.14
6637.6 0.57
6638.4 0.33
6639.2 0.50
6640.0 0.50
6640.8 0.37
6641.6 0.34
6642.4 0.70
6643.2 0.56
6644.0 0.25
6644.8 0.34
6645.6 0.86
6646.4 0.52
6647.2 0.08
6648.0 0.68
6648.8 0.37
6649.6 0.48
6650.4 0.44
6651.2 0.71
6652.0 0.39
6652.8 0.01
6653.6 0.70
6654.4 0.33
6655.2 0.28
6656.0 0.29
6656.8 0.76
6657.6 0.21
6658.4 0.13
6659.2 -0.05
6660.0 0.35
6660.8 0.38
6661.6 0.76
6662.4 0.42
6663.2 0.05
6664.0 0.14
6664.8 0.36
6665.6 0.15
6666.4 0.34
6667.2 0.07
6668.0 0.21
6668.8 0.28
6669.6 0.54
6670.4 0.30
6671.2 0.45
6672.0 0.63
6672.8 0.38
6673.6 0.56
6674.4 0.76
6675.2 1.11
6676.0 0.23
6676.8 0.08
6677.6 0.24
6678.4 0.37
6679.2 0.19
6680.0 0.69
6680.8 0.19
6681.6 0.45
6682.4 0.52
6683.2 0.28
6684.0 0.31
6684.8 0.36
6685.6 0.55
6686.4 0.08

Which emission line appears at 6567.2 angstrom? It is [O III] 5007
